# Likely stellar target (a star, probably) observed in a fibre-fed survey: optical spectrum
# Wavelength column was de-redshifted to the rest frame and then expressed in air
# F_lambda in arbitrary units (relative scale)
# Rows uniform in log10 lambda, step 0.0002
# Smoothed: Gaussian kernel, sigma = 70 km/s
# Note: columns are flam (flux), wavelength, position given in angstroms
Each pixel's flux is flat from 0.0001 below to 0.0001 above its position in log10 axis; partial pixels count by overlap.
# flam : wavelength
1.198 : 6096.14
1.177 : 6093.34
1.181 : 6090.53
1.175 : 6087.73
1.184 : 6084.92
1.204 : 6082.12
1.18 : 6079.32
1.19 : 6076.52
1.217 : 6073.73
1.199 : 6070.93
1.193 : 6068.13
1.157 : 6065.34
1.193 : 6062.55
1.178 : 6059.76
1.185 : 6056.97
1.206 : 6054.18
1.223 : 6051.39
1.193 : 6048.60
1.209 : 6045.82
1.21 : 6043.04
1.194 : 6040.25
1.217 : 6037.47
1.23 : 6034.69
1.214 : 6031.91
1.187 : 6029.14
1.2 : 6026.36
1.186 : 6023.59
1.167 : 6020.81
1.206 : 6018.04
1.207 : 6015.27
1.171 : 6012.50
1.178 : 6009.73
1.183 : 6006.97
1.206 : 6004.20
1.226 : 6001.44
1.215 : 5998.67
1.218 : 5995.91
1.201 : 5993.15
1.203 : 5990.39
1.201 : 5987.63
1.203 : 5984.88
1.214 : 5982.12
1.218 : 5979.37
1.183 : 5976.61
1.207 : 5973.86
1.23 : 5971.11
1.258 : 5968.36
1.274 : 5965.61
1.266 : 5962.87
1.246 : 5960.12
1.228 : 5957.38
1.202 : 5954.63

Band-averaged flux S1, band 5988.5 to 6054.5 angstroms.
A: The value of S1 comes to 1.2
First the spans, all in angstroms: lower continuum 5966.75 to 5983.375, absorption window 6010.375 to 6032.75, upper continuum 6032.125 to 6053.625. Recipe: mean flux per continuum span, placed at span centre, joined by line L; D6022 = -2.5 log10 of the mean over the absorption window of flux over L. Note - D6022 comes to 0.02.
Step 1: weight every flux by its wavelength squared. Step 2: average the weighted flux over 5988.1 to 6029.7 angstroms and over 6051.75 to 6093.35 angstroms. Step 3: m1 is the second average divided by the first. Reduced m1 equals 1.01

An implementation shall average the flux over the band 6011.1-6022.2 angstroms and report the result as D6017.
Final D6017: 1.19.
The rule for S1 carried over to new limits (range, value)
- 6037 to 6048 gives 1.21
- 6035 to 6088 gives 1.2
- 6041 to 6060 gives 1.2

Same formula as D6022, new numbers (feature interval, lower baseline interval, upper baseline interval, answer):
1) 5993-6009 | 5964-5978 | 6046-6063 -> 0.01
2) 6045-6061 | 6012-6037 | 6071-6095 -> 0.00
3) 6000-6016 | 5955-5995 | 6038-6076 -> 0.02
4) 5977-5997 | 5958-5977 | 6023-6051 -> 0.02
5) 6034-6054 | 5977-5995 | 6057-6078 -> -0.01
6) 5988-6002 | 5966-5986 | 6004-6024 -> -0.01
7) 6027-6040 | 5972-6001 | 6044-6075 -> -0.01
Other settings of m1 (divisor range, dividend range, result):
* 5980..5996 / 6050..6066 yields 1.01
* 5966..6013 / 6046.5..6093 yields 1.01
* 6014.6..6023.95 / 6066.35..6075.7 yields 1.03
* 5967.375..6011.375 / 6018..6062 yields 1.01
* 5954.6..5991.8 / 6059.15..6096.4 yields 1.00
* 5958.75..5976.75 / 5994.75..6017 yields 0.98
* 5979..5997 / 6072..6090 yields 1.02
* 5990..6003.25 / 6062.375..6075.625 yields 1.01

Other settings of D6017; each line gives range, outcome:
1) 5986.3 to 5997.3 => 1.21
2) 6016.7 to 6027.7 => 1.19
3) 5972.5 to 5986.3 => 1.21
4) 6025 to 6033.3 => 1.2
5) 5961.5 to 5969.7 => 1.27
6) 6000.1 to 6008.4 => 1.21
